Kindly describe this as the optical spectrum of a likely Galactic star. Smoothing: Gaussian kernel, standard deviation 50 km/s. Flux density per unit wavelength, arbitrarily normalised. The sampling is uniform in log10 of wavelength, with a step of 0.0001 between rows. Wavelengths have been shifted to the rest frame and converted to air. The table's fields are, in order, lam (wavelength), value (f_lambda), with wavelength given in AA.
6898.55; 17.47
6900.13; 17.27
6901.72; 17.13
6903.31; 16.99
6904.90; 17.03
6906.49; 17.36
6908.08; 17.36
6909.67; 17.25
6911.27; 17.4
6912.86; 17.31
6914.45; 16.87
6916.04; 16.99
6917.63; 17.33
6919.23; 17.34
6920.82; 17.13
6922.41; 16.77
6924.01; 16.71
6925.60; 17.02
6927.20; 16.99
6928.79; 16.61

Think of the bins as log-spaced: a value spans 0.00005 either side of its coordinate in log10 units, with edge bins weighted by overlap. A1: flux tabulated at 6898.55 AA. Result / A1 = 17.47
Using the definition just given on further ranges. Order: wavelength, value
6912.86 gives 17.31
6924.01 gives 16.71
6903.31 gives 16.99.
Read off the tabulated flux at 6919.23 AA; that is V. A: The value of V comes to 17.34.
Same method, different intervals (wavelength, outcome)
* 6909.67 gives 17.25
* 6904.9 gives 17.03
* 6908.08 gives 17.36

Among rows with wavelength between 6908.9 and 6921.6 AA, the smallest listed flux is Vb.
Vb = 16.87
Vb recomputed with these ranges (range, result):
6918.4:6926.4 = 16.71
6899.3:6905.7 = 16.99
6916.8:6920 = 17.33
